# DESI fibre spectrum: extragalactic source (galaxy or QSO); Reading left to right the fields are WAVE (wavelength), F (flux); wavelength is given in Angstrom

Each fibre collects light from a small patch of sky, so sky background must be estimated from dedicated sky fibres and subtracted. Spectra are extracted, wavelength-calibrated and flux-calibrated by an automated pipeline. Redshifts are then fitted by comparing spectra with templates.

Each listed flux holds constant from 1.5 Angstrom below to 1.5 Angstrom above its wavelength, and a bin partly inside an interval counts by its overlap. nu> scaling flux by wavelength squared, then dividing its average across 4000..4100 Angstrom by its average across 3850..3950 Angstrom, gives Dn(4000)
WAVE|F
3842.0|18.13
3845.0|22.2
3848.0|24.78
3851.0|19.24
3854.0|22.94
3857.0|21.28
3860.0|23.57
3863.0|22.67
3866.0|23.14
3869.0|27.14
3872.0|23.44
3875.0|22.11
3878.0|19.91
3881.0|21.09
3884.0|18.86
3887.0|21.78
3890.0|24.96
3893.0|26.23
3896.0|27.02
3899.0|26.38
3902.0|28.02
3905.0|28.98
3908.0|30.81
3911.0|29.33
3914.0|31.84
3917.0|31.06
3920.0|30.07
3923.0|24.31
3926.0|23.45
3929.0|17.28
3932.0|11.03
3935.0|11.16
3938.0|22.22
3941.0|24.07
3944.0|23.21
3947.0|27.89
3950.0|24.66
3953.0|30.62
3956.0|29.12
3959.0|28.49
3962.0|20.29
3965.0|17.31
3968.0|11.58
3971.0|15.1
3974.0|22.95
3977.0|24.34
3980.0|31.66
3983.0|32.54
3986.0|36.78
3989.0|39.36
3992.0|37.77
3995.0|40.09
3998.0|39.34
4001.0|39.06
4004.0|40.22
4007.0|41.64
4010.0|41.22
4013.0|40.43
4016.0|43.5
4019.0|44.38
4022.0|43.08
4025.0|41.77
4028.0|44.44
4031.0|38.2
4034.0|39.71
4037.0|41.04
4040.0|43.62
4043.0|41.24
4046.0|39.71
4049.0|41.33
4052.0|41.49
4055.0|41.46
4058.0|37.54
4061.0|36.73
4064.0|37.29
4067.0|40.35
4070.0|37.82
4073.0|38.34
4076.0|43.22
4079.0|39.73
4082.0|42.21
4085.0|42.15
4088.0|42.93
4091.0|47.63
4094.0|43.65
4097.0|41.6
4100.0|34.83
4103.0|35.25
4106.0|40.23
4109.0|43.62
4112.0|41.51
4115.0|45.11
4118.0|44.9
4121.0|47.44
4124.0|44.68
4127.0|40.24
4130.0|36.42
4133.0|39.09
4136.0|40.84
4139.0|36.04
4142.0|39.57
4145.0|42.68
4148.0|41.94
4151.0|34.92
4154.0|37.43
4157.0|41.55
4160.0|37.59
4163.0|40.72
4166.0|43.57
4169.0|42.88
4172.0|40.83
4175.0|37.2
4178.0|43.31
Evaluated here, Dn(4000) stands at 1.86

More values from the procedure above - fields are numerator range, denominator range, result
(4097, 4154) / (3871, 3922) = 1.74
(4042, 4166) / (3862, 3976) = 1.88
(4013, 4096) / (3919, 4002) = 1.65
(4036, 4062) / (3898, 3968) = 1.75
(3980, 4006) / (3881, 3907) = 1.58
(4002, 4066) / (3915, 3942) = 1.98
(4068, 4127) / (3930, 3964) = 1.98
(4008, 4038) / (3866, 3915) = 1.76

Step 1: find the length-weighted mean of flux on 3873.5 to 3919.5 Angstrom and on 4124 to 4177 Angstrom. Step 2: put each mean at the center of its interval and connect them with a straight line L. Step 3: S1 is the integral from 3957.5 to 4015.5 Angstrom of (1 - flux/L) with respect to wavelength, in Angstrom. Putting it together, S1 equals -1.3 Angstrom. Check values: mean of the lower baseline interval 26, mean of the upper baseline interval 39.8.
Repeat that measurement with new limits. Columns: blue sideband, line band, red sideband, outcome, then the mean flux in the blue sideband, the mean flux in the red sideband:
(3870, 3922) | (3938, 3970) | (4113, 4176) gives 6.4 Angstrom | 26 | 40.8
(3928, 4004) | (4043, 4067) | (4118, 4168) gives -4.3 Angstrom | 26.7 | 40.5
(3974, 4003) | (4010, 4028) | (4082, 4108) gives -2.9 Angstrom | 35.1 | 41.2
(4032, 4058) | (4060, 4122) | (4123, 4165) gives -1.5 Angstrom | 40.9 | 39.5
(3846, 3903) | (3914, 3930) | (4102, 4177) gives 0.2 Angstrom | 23.3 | 40.7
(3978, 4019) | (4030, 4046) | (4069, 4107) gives -0.4 Angstrom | 38.8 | 40.8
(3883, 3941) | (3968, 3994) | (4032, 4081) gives 2.4 Angstrom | 24.5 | 40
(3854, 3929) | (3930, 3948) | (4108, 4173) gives 5.5 Angstrom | 25.1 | 41.1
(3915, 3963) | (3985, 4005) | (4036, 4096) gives -4.8 Angstrom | 23.8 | 41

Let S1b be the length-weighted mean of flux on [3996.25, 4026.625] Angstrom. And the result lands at 41.5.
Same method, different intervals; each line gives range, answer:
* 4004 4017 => 41.5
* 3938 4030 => 32.4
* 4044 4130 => 41.1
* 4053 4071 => 38.6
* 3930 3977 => 21.4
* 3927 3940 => 16.1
